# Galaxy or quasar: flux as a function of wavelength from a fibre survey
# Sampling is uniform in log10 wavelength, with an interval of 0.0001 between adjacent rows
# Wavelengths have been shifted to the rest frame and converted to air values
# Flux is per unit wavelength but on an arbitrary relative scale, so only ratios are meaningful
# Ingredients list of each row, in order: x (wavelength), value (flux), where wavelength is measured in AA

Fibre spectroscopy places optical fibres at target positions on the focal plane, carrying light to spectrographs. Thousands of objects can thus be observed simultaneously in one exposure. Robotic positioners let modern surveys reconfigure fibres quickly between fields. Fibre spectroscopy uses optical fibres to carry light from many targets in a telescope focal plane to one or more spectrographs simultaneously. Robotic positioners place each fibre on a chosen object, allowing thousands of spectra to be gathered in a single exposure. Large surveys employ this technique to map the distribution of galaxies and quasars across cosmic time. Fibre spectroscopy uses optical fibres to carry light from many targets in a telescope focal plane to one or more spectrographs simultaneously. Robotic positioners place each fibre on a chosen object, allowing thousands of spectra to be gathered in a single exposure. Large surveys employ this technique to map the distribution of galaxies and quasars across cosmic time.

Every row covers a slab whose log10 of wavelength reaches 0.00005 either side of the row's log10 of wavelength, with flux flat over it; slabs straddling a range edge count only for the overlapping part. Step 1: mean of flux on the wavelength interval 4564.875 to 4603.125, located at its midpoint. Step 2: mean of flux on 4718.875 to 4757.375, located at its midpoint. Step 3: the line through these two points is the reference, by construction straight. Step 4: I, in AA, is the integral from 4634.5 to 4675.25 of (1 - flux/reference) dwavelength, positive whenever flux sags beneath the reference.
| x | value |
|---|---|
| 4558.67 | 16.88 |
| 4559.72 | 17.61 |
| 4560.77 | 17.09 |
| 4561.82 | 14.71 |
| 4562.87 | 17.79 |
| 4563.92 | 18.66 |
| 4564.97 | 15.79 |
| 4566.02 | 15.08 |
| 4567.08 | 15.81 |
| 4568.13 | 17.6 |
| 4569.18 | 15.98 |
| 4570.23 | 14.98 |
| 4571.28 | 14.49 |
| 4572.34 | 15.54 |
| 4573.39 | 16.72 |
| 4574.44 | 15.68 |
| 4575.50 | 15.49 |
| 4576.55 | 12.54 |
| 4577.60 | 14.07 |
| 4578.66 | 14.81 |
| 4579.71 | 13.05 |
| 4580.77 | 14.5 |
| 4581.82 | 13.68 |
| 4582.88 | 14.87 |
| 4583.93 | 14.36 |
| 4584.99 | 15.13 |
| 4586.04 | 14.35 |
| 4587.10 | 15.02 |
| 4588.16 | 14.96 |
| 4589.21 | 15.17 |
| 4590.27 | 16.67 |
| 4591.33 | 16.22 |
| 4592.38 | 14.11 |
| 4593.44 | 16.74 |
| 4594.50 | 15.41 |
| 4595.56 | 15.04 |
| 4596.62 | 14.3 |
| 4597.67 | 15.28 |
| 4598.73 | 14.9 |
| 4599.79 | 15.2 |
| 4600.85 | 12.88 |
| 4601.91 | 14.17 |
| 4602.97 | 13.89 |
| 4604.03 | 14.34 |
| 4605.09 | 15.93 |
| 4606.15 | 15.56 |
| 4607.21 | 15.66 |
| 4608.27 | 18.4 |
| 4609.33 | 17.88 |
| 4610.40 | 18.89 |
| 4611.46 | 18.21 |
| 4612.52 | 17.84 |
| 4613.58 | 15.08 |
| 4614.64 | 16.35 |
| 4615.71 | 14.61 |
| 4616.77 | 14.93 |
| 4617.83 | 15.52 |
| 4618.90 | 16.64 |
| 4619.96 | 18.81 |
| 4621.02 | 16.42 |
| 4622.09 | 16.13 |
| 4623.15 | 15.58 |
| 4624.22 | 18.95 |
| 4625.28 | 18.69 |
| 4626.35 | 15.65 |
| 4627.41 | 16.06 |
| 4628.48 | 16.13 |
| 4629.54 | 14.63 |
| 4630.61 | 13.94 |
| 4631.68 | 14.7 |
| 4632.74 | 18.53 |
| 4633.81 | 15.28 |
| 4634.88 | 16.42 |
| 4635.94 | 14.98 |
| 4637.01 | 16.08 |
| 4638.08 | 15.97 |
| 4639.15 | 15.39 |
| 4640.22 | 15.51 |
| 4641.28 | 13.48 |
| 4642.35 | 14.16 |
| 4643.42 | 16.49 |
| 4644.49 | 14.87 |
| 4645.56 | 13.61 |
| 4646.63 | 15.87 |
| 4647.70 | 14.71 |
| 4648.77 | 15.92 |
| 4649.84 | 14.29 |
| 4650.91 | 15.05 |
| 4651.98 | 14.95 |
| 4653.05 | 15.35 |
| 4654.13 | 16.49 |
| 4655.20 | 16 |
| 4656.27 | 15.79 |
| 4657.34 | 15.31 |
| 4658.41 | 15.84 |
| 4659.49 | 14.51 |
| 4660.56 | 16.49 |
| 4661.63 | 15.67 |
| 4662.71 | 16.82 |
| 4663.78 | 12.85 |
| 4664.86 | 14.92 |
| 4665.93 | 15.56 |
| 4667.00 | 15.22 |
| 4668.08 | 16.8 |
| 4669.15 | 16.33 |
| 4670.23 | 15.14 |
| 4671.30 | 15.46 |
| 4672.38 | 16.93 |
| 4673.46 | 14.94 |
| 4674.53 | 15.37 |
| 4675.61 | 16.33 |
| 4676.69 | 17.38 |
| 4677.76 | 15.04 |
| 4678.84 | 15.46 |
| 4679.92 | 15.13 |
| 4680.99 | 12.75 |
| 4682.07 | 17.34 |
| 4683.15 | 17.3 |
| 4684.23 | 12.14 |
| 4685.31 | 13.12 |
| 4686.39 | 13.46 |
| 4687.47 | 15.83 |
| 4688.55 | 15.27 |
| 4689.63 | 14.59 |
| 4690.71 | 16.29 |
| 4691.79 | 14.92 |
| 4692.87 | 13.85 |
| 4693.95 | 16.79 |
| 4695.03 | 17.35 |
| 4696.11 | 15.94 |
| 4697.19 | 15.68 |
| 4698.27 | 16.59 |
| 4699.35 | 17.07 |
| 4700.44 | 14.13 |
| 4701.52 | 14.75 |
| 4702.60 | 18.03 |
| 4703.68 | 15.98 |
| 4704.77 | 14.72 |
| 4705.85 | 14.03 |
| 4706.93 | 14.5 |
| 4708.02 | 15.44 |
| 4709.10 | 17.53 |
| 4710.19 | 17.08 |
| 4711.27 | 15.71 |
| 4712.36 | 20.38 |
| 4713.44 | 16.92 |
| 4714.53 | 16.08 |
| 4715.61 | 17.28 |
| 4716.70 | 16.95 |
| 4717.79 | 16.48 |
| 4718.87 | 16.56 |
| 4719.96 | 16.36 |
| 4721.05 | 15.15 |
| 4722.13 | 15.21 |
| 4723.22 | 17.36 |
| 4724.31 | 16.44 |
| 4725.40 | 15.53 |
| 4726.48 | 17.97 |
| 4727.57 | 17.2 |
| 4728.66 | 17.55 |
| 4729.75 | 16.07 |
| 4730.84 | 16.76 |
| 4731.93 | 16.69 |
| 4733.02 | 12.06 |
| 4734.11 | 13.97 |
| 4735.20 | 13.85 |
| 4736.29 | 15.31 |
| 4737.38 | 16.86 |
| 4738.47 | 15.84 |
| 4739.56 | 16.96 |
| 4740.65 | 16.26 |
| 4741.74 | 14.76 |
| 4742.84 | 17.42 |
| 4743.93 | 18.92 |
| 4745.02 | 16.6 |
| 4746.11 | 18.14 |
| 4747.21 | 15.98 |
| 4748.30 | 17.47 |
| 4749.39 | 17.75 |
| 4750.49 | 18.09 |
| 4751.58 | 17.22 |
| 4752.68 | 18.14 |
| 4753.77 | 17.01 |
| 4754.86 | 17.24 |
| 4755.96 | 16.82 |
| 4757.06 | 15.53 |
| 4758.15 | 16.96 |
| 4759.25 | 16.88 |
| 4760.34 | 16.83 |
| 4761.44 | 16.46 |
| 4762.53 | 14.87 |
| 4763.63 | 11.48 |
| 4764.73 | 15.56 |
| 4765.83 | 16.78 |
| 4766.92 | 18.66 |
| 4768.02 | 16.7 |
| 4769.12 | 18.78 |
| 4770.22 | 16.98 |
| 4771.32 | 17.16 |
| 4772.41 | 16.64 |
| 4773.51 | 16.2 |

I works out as 0.7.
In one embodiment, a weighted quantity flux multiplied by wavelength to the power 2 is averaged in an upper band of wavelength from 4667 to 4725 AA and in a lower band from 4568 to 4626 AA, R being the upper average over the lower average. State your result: 1.06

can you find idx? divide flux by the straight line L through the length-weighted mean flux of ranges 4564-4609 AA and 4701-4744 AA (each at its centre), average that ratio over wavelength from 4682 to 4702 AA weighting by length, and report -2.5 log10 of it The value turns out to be 0.043 mag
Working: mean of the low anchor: 15.2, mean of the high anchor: 16.2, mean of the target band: 15.3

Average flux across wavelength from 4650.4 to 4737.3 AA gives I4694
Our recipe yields 15.7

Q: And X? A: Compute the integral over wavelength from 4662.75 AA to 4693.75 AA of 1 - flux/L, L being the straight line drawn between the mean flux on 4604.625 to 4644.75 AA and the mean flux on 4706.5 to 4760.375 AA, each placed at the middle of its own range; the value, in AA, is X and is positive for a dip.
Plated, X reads 2.1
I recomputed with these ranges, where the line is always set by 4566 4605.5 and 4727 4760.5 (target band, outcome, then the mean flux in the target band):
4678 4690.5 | 0.90 AA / 14.8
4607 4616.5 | -1.09 AA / 17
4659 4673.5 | 0.19 AA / 15.6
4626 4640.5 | -0.21 AA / 15.7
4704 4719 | -0.15 AA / 16.4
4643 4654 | 0.32 AA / 15.1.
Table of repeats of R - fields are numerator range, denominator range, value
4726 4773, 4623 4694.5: 1.11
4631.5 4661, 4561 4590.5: 1.04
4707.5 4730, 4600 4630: 1.08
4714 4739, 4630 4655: 1.09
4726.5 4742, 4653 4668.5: 1.05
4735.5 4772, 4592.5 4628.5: 1.11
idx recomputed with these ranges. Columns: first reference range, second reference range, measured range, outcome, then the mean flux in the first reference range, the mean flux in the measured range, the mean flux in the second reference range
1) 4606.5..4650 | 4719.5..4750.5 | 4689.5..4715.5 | 0.01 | 16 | 16.1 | 16.3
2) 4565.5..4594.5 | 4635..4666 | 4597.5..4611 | -0.03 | 15.1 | 15.6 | 15.3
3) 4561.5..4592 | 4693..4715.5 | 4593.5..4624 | -0.03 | 15.3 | 15.9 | 16.2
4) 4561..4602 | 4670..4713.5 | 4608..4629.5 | -0.10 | 15.2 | 16.8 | 15.7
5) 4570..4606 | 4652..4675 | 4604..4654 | -0.05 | 14.8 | 15.9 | 15.6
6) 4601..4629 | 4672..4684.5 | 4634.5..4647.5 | 0.06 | 16.3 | 15.2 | 15.6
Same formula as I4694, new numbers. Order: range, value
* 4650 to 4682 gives 15.5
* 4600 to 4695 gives 15.6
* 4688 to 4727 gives 16.1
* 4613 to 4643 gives 15.9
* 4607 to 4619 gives 16.7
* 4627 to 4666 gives 15.4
